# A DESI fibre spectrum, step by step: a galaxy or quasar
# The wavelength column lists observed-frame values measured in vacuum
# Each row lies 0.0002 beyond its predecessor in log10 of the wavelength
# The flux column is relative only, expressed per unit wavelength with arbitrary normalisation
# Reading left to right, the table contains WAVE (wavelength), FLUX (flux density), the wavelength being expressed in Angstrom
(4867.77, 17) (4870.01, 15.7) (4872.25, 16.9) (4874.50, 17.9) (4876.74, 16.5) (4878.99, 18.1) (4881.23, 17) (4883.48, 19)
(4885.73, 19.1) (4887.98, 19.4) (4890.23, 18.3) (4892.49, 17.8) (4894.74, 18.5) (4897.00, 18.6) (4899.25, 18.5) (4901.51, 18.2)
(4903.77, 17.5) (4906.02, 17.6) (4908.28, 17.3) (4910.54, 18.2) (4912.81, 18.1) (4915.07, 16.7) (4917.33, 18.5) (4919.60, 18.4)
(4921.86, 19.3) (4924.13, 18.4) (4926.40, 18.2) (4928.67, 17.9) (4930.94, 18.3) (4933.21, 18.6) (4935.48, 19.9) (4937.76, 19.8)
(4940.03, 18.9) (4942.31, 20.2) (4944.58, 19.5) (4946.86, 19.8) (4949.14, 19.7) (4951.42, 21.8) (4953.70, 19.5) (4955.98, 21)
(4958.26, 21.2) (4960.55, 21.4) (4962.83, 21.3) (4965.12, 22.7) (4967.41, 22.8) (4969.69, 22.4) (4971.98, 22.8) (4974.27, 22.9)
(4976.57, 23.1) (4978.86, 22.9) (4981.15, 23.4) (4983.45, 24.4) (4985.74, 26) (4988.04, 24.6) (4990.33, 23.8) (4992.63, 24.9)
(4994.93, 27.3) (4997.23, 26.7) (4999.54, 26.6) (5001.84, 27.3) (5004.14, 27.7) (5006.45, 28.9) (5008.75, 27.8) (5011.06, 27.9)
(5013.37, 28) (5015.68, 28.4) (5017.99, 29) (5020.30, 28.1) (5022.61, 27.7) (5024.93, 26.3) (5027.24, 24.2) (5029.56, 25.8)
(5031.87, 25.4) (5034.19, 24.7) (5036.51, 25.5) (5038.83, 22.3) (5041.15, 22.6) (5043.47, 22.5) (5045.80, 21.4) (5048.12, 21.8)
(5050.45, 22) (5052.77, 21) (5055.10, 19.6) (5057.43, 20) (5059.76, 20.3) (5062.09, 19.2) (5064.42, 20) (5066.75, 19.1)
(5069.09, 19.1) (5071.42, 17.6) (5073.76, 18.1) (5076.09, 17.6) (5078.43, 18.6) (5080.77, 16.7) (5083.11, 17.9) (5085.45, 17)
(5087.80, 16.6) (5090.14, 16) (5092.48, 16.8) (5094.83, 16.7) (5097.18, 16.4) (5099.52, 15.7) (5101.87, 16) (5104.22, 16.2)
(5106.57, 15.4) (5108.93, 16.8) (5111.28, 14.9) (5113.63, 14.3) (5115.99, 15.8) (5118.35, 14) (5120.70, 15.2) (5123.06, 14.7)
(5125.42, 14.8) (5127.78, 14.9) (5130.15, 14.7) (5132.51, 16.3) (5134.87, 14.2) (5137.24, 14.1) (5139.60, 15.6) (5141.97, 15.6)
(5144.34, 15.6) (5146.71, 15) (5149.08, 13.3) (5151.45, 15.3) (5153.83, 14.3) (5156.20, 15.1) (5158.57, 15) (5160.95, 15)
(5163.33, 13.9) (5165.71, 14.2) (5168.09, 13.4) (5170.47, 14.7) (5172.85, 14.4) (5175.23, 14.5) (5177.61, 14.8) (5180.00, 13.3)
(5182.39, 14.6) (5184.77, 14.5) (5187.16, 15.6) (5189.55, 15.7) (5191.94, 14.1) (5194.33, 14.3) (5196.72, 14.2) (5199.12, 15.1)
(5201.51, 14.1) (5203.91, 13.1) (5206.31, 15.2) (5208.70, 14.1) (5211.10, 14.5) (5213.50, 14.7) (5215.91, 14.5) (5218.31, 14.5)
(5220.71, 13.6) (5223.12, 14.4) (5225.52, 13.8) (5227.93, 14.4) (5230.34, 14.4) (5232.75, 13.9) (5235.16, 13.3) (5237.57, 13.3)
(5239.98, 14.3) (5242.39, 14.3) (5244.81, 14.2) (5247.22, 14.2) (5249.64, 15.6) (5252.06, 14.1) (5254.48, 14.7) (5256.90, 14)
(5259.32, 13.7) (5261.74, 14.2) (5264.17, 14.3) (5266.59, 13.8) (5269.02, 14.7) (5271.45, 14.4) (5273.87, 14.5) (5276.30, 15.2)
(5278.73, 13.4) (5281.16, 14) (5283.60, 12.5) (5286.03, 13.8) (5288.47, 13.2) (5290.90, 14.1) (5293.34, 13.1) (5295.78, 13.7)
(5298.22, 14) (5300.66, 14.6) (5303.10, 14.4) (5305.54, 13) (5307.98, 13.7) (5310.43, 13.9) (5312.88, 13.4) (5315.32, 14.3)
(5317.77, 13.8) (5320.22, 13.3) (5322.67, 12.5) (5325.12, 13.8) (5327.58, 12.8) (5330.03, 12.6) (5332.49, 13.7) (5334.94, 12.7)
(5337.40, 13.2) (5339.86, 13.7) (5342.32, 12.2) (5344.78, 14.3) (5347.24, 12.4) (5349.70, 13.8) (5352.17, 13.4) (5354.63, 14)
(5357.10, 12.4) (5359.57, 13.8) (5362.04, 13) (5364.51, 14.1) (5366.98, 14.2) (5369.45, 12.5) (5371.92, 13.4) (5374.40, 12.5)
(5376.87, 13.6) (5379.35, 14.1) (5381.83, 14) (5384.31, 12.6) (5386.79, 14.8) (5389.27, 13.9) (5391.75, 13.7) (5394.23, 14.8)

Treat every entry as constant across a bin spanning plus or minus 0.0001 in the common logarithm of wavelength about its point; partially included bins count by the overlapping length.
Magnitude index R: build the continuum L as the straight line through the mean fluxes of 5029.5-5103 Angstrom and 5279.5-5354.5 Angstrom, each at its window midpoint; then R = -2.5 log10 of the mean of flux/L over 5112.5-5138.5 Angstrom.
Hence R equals 0.219 mag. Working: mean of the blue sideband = 19.6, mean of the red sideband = 13.5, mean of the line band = 14.8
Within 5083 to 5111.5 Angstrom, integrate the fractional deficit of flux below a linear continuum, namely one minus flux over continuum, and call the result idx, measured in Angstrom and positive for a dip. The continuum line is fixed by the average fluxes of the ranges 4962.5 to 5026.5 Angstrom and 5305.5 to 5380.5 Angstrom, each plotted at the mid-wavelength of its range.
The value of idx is 7.4 Angstrom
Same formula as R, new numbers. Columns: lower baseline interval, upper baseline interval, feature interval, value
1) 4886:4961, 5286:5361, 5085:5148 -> 0.05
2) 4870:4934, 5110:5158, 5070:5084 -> -0.14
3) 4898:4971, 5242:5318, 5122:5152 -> 0.09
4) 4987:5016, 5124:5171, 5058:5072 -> 0.12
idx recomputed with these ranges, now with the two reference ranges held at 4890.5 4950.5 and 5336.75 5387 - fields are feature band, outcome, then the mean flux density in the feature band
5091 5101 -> 0.1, 16.4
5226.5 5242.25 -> 1.0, 14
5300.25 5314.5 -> 0.2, 13.8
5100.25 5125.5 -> 1.6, 15.3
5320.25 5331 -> 0.7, 13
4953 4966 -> -2.2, 21.2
